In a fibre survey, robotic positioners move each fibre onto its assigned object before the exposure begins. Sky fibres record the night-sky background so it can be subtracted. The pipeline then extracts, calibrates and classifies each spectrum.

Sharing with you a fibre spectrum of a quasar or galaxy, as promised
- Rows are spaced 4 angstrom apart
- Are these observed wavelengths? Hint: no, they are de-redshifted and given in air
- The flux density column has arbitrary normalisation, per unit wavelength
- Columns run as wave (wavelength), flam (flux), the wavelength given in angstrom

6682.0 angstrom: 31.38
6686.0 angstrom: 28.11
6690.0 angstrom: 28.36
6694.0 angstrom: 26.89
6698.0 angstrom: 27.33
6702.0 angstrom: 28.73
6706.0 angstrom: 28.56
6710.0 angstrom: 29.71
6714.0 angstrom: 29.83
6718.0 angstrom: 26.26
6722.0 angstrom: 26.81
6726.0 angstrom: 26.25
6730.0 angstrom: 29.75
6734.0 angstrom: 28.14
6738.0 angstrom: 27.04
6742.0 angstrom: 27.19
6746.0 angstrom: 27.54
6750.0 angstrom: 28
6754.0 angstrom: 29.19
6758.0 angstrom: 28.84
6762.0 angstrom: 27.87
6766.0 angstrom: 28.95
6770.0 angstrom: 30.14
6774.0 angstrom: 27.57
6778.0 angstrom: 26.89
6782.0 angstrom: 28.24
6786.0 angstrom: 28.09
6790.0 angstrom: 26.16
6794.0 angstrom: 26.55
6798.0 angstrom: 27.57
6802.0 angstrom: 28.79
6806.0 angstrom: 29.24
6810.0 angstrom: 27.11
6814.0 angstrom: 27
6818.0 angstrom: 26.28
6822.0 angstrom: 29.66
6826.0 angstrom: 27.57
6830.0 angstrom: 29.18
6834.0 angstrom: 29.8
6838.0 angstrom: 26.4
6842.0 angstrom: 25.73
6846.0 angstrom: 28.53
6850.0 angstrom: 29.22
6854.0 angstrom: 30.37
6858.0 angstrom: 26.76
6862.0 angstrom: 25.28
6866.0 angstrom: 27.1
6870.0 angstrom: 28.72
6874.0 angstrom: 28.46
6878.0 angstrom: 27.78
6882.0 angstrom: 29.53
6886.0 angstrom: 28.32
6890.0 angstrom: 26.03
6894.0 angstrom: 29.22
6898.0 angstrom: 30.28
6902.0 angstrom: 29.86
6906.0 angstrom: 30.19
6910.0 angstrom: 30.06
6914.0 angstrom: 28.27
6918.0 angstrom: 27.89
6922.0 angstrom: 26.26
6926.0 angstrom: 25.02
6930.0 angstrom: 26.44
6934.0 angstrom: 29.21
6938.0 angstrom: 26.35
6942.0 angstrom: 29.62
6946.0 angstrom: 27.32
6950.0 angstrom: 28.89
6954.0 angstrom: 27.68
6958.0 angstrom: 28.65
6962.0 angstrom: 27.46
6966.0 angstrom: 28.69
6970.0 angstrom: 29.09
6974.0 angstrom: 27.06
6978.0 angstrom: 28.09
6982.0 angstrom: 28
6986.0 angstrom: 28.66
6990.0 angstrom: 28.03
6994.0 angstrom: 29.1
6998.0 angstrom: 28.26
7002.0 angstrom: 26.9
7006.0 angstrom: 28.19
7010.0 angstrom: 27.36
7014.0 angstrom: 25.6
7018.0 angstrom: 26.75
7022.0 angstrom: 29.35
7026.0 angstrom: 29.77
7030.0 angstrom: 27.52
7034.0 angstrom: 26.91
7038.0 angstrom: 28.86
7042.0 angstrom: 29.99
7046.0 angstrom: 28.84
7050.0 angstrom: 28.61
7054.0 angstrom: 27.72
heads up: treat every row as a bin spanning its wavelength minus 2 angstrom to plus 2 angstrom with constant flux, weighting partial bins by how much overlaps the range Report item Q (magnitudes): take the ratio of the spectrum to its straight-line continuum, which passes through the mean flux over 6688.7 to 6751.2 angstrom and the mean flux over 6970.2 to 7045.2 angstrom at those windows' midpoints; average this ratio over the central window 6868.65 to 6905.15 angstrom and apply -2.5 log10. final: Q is -0.03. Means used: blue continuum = 27.9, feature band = 28.7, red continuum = 28.1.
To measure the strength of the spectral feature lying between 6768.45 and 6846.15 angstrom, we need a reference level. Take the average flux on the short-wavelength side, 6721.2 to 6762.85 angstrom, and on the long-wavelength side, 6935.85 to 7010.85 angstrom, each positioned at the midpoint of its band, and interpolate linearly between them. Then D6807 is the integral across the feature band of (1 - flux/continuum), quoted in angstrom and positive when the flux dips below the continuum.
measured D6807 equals 0.4 angstrom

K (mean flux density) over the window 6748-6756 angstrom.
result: 28.6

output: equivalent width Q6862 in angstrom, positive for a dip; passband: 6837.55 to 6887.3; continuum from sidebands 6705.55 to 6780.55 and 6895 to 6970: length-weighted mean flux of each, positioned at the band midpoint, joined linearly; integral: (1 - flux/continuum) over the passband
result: 0.55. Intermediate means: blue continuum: 28.1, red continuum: 28.3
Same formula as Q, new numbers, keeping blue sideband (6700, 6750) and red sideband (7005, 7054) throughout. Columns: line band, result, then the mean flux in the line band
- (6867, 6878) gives -0.01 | 28.3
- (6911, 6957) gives 0.02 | 27.6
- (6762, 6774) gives -0.04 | 28.9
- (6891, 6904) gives -0.05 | 29.5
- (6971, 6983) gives 0.01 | 27.8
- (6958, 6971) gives -0.01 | 28.4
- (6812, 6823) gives 0.02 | 27.5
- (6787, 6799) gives 0.05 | 26.8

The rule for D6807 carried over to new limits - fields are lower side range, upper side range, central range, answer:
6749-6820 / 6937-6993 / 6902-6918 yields -0.72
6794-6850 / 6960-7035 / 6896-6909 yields -1.01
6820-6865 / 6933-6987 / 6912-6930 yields 0.84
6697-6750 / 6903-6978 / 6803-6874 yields 0.22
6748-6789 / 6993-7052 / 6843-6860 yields -0.17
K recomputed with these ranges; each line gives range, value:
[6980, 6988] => 28.3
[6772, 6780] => 27.2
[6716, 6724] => 26.5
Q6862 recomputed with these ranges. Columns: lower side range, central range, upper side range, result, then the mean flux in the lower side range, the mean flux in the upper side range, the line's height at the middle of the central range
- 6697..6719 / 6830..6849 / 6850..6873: 0.04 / 28.5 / 27.8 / 27.9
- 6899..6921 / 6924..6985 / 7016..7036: 1.88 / 29.2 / 28.1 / 28.7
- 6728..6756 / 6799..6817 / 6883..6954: 0.15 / 28.1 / 28.2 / 28.1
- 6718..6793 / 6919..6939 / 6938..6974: 1.03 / 27.9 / 28.2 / 28.2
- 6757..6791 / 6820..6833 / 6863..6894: -0.38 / 28.1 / 28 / 28.1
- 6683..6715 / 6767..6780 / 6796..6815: -0.05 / 28.5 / 28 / 28.1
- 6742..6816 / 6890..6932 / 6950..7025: -0.39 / 28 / 28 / 28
